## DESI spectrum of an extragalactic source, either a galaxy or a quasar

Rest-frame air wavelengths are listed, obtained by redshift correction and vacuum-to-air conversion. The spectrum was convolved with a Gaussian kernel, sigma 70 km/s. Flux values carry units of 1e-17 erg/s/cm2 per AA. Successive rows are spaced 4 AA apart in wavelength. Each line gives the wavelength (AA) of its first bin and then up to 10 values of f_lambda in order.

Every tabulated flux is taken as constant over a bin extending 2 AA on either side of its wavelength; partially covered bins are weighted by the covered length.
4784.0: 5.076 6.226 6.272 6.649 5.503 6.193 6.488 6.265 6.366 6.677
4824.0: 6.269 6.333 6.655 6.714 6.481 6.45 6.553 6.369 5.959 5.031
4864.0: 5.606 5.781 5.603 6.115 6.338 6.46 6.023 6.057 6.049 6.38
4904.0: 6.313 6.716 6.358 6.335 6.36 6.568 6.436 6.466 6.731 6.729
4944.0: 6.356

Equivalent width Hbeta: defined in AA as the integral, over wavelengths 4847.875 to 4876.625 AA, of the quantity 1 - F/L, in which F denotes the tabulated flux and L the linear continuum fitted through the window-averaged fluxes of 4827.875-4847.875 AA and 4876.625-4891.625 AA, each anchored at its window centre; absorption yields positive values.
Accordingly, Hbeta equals 2.5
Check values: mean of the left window 6.55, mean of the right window 6.24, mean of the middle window 5.82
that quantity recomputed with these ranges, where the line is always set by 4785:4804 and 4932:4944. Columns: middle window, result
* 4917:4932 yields 0.29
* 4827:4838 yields -0.61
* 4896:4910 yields 0.19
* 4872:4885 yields 0.46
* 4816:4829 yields -0.45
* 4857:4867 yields 1.45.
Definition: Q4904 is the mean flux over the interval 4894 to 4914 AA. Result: 6.36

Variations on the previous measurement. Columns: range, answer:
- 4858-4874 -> 5.51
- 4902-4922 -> 6.42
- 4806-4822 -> 6.45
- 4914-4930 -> 6.42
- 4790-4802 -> 6.14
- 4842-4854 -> 6.46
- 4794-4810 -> 6.21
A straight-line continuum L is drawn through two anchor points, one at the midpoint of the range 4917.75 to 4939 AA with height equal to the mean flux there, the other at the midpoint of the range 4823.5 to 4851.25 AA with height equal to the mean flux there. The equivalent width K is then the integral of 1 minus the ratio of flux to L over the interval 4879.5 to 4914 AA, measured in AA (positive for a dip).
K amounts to 1.14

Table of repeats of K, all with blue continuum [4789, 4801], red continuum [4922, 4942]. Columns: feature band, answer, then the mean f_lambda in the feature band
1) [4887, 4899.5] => 0.8 AA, 6.09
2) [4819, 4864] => 0.4 AA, 6.28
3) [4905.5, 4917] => 0.1 AA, 6.47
